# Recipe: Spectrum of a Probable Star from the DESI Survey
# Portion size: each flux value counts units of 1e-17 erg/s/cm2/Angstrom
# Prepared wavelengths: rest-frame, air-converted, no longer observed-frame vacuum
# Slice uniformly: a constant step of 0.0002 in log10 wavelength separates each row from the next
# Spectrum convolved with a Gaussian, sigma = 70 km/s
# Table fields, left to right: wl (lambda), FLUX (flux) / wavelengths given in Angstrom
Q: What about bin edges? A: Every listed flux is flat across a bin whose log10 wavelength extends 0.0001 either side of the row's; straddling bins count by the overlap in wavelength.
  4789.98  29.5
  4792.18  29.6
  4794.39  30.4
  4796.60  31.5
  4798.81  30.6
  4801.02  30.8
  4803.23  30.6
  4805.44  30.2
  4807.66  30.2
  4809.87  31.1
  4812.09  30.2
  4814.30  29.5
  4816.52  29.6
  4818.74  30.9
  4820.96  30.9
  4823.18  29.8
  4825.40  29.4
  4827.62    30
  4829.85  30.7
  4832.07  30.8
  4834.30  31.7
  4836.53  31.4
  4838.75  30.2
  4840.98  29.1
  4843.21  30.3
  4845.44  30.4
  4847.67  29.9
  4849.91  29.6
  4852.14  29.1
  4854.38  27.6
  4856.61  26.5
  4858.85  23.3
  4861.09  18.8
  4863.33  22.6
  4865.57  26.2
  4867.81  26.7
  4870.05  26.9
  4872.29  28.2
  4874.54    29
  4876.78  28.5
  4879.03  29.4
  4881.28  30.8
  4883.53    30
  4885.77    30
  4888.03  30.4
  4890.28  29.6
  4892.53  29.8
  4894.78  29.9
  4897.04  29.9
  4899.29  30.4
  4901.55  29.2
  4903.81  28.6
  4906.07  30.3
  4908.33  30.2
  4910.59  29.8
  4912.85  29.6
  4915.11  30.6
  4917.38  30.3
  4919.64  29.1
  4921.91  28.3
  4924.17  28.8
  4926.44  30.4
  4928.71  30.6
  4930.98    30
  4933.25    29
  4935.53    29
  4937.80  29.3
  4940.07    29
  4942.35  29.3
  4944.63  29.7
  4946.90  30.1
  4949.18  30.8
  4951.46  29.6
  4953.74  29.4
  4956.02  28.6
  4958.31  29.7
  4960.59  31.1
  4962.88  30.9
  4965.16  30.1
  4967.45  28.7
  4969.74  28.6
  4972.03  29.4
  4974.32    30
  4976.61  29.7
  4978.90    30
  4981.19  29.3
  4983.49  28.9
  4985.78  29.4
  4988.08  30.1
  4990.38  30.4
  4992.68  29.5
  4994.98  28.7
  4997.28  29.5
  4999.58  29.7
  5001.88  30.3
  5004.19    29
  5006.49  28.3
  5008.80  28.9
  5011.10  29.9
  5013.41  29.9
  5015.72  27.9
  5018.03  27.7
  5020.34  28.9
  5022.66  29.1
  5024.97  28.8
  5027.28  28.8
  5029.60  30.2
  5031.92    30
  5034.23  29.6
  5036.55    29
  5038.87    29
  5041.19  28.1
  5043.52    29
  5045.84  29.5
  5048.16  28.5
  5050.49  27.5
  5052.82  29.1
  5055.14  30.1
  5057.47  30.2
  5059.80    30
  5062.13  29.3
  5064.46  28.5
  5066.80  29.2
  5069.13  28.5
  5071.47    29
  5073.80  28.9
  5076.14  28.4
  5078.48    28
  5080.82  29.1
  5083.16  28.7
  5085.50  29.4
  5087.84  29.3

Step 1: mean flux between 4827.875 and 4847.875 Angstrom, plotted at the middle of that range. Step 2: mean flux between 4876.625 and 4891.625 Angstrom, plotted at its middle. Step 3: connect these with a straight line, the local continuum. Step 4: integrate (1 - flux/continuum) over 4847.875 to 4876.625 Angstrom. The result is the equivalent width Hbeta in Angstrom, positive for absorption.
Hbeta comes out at 3.6 Angstrom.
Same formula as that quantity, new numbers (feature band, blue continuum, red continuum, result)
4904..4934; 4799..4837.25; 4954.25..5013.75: 0.2 Angstrom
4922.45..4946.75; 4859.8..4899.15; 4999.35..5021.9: -0.9 Angstrom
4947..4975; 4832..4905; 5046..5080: -1.0 Angstrom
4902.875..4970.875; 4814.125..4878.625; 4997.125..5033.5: -1.8 Angstrom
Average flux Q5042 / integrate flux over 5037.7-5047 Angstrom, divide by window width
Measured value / 28.9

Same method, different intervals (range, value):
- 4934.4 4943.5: 29.2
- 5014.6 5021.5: 28.2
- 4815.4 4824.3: 30.3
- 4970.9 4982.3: 29.7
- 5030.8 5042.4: 29.1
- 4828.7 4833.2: 30.7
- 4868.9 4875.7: 28.1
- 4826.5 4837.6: 30.9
